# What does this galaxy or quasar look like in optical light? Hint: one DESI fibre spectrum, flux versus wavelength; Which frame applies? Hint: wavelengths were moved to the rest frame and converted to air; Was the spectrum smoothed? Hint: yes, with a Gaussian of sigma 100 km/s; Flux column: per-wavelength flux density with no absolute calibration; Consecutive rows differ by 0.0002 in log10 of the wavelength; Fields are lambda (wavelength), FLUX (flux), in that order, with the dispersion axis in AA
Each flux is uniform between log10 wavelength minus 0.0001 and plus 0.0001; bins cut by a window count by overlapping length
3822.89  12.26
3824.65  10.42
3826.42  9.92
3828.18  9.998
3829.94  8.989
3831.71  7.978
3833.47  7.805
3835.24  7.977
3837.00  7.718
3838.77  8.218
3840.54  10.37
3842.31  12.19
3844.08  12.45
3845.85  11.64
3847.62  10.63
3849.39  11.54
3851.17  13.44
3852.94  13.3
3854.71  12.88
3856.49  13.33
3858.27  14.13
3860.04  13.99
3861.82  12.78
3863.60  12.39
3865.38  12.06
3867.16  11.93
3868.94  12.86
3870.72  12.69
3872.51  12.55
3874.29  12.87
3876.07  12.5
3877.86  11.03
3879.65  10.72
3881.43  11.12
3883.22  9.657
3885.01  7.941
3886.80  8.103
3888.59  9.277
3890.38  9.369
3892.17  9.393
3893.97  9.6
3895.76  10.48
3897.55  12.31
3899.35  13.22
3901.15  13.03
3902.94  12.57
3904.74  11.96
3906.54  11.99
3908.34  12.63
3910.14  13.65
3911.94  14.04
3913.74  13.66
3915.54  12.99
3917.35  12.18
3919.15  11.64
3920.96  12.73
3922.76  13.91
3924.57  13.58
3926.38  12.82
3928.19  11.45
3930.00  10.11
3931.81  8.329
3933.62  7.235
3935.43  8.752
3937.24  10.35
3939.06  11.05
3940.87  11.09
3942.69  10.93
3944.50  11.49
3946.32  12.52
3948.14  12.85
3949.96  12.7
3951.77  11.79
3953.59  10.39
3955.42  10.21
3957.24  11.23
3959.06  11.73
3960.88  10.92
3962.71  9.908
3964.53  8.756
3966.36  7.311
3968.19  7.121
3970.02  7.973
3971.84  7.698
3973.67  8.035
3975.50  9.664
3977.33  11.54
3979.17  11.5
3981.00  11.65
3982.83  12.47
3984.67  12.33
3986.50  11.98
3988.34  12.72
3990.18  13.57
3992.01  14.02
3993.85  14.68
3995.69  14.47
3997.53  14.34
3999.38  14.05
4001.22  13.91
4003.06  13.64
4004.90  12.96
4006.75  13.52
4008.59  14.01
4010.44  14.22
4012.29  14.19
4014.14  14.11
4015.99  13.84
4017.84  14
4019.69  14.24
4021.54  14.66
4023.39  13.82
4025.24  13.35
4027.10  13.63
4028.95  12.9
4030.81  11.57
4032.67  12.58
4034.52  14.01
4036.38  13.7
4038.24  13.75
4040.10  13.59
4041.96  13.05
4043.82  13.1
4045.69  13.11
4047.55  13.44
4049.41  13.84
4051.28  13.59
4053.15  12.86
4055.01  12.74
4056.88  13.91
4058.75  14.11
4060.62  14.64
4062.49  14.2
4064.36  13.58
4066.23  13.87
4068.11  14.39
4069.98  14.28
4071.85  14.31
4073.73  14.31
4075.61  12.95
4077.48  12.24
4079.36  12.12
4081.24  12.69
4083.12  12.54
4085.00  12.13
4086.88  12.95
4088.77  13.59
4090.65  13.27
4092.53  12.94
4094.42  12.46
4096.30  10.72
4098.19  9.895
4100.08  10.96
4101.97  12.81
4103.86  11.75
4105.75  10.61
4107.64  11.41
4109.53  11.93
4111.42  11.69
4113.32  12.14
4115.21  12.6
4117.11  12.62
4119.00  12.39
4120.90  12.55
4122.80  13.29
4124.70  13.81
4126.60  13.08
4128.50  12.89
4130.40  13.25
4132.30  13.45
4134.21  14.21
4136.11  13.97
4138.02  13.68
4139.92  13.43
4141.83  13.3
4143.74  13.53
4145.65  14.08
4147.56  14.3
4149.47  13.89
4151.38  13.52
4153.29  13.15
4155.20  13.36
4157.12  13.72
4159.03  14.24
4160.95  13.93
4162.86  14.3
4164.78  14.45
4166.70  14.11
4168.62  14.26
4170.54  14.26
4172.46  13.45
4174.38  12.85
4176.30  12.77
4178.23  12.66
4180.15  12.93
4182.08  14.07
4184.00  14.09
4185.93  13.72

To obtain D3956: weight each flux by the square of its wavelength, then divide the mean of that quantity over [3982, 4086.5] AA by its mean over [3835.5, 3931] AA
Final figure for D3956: 1.2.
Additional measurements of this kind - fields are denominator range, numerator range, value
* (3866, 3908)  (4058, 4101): 1.28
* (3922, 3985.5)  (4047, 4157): 1.32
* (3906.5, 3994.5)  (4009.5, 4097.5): 1.25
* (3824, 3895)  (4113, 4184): 1.42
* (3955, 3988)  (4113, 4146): 1.41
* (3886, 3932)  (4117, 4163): 1.29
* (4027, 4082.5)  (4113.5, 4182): 1.05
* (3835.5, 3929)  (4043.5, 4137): 1.21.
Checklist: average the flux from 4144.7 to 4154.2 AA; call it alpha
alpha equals 13.8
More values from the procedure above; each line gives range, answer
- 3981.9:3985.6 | 12.4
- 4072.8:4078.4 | 13.2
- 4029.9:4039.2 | 13.1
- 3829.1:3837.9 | 8.09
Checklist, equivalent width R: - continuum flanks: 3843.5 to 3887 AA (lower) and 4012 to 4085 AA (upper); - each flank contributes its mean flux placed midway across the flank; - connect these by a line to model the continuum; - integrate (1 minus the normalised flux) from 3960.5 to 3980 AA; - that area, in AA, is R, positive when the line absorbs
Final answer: 5.7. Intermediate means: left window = 12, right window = 13.5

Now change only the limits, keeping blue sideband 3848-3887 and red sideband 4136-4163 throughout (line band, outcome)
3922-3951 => 3.0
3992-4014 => -2.0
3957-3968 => 2.5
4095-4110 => 2.4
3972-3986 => 2.0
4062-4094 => 0.0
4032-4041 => -0.3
